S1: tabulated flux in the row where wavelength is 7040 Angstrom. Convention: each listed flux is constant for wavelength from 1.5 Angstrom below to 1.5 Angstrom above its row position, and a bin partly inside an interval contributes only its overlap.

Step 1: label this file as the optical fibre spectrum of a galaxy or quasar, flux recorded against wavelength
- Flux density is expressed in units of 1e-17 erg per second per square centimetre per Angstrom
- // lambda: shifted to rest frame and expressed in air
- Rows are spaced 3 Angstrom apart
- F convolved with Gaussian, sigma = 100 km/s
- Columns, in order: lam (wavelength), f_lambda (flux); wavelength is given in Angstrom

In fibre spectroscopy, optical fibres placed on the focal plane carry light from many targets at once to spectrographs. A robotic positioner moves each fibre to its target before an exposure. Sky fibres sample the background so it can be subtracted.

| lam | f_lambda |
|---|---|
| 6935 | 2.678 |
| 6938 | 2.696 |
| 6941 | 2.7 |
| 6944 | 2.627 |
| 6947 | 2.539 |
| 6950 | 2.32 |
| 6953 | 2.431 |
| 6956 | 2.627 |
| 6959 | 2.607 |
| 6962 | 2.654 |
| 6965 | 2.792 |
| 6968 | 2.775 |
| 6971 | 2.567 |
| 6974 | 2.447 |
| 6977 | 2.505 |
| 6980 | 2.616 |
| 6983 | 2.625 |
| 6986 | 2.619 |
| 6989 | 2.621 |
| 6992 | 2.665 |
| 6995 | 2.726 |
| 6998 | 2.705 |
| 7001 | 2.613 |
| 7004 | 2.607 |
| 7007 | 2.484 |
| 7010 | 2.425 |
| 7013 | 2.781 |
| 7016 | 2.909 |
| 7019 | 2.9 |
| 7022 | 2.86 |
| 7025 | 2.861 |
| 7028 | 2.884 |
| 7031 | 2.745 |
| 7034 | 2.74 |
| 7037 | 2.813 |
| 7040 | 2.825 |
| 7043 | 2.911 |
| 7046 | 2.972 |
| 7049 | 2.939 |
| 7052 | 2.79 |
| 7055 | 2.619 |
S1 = 2.825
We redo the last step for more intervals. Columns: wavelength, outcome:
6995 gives 2.726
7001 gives 2.613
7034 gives 2.74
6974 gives 2.447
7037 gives 2.813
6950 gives 2.32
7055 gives 2.619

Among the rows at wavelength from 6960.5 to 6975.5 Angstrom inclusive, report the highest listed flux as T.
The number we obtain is 2.792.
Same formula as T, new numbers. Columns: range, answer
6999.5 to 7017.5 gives 2.909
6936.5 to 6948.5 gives 2.7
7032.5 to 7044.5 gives 2.911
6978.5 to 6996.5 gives 2.726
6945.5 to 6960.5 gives 2.627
